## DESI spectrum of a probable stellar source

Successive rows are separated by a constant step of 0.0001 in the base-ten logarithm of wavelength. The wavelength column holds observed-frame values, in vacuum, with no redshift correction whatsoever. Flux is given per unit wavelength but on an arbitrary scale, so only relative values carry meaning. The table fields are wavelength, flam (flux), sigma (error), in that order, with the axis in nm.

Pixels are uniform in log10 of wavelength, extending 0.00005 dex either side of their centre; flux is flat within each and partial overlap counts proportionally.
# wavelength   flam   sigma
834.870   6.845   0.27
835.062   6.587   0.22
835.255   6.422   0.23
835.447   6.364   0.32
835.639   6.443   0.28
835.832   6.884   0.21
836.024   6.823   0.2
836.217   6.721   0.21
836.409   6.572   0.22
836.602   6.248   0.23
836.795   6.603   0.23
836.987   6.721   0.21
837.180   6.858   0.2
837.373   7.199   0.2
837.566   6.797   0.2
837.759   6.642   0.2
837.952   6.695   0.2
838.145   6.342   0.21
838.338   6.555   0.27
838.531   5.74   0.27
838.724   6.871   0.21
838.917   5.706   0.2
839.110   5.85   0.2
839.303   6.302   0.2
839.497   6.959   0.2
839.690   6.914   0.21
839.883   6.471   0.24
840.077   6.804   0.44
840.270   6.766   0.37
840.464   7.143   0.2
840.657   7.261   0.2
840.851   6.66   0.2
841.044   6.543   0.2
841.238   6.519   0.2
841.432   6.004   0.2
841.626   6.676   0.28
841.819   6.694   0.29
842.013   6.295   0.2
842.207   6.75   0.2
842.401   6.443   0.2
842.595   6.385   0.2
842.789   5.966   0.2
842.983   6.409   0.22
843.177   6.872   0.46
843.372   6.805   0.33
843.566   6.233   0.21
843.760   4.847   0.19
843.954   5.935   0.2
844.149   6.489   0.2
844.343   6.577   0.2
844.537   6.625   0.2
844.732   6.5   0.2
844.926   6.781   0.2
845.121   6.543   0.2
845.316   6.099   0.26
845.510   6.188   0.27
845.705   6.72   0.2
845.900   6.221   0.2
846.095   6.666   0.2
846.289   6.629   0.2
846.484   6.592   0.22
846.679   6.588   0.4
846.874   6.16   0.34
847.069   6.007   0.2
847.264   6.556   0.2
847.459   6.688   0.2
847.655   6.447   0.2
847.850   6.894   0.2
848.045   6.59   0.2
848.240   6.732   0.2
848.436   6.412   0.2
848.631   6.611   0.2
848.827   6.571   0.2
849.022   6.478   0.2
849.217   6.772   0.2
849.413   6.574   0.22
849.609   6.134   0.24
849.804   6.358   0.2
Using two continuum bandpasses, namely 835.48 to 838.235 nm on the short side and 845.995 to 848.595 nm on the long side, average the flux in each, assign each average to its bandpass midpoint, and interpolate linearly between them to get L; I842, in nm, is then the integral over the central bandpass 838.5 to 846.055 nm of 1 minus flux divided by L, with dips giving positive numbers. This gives 0.17 nm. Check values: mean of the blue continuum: 6.67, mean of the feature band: 6.46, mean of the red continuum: 6.54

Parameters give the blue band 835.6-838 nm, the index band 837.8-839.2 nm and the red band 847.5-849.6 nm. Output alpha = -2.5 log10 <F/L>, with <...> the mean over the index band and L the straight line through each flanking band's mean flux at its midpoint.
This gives 0.07 mag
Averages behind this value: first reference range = 6.71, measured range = 6.27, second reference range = 6.59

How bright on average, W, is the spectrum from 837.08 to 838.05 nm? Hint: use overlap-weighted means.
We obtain 6.83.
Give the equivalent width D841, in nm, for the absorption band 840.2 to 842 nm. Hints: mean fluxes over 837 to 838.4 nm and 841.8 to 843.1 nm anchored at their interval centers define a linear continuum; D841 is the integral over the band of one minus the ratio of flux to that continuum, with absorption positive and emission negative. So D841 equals -0.05 nm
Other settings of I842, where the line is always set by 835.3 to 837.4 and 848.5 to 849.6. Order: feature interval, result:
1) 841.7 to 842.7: 0.015 nm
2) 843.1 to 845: 0.069 nm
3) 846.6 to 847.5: 0.027 nm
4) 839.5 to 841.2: -0.050 nm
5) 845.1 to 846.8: 0.030 nm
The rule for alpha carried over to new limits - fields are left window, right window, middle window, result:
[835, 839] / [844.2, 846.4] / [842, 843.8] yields 0.03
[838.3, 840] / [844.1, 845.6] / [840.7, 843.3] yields -0.01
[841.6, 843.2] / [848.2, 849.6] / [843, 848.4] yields 0.01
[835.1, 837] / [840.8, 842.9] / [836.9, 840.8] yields -0.02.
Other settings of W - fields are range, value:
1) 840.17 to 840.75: 7.06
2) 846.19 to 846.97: 6.5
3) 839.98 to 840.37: 6.78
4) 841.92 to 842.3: 6.52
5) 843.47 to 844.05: 5.68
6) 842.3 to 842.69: 6.42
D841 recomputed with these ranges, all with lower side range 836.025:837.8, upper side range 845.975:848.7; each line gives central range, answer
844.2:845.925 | 0.02 nm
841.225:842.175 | 0.03 nm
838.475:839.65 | 0.07 nm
